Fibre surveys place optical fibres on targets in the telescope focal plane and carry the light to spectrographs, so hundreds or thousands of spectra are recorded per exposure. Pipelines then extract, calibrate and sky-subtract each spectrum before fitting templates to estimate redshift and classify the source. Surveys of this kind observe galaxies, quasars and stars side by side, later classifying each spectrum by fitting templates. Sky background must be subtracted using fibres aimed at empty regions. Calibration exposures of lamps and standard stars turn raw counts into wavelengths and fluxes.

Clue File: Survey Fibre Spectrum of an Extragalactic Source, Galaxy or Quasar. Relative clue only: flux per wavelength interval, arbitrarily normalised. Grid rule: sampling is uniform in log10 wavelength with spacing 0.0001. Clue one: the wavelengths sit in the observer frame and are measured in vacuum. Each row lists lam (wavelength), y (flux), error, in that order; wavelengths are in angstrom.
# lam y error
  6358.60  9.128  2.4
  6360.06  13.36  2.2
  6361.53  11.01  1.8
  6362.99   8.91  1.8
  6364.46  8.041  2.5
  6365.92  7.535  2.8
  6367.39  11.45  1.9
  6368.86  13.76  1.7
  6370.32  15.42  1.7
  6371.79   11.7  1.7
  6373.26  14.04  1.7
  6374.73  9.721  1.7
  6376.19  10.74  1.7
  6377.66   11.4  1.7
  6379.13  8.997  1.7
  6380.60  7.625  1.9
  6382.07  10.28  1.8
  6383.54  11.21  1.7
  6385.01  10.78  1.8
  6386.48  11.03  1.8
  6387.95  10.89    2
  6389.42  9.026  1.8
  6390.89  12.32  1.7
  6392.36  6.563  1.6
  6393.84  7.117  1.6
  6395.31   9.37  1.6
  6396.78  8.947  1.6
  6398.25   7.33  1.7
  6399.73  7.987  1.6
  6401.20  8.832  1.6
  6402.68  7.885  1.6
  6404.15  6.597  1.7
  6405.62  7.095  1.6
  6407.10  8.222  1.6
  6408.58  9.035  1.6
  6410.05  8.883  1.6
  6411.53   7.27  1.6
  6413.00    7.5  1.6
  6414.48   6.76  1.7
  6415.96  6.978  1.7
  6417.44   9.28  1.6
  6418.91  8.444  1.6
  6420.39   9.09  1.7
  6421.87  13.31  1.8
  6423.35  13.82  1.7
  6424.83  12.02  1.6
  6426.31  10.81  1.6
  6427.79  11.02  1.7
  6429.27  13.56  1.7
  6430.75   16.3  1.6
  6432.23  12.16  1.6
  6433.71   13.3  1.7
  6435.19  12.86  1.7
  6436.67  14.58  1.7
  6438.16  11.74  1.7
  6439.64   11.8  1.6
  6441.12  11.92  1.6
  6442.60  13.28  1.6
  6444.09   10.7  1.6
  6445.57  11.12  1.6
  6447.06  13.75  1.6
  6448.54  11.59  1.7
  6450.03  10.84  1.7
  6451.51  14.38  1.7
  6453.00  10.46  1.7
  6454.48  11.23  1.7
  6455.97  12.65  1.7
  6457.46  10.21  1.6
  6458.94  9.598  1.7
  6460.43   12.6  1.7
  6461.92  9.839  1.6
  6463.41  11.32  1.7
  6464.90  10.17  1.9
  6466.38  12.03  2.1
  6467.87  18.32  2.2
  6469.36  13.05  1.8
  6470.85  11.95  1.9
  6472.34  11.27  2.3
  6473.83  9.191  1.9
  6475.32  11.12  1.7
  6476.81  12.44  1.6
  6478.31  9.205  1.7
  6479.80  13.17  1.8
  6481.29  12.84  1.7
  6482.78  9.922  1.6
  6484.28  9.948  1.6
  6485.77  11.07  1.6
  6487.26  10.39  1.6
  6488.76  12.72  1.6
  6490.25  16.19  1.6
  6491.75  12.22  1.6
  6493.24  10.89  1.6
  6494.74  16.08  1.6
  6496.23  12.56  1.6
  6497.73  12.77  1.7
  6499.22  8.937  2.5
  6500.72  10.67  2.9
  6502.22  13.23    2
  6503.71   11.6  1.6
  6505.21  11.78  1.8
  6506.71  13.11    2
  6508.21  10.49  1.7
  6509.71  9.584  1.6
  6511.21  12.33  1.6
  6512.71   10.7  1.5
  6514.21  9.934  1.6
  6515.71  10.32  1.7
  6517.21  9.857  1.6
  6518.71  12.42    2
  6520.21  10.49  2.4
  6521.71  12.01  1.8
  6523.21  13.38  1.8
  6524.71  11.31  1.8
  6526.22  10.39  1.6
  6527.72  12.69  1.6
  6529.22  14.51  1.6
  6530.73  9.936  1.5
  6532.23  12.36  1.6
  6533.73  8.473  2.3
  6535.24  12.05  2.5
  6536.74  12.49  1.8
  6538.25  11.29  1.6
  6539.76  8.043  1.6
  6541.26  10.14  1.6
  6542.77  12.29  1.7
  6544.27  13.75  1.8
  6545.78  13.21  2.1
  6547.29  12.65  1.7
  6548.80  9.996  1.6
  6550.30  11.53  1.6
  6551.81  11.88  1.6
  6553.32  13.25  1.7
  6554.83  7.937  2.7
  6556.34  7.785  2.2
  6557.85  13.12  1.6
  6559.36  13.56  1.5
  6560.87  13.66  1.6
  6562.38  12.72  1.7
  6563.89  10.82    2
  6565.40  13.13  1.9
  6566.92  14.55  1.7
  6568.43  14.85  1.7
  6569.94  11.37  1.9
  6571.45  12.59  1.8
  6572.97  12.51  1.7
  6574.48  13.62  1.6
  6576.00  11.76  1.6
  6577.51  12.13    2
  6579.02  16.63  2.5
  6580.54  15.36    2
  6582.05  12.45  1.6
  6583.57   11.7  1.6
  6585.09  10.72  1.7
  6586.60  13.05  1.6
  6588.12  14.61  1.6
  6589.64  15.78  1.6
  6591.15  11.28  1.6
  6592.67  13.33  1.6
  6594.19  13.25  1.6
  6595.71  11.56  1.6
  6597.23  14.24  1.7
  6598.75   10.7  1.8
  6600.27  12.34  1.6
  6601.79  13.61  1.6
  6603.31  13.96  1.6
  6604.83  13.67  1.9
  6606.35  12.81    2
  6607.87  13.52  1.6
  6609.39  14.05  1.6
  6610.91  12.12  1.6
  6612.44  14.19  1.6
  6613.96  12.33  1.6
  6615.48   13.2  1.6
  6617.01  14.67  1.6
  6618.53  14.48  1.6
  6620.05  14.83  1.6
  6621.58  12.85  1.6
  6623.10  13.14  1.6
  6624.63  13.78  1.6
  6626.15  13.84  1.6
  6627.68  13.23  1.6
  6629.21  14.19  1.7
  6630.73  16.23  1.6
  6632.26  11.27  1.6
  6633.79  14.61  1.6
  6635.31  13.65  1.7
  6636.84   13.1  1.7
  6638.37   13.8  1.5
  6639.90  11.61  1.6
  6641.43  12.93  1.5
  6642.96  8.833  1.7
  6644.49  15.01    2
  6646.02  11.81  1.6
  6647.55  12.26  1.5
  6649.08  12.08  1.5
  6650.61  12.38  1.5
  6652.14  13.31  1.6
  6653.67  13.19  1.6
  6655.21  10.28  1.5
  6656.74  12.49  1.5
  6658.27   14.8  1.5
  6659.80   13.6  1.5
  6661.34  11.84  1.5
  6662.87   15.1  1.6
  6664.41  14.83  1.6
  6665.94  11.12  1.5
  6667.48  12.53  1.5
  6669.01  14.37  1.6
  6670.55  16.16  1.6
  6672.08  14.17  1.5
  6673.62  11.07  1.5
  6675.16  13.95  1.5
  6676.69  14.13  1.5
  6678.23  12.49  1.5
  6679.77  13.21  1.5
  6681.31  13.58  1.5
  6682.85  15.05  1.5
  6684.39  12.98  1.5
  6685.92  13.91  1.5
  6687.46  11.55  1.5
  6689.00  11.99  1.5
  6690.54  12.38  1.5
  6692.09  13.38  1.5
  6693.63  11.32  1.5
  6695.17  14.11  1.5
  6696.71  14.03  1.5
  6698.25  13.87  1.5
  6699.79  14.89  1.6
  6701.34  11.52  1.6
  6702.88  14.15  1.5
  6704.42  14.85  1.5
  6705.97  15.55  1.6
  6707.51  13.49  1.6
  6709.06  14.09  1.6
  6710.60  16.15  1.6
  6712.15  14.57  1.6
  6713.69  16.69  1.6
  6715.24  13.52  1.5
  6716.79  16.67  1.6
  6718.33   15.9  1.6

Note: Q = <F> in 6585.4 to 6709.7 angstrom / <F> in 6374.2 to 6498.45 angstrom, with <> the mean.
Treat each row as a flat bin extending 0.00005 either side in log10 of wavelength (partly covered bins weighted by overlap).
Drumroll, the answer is 1.2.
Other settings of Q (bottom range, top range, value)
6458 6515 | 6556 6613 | 1.11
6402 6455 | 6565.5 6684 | 1.22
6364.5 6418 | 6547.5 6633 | 1.38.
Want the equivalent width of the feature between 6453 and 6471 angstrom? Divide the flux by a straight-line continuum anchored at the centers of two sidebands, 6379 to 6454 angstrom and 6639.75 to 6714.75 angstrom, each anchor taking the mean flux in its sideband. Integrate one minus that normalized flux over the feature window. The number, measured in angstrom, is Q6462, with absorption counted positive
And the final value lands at -1.6 angstrom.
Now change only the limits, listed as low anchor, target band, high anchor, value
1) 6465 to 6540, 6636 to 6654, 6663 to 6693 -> 0.7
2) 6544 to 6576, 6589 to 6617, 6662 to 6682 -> -0.8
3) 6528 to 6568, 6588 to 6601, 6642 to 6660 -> -0.9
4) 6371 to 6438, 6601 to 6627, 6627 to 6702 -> -2.1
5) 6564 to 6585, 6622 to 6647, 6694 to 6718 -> 1.1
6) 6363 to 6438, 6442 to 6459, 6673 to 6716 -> -1.5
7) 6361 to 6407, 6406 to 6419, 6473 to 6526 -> 2.8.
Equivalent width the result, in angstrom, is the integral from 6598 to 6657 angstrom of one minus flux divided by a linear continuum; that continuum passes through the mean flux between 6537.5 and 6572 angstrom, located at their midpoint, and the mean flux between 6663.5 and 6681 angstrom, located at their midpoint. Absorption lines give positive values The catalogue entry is -1.0 angstrom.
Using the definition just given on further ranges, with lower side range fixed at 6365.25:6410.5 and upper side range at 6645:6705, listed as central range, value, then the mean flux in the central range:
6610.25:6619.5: -0.8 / 13.5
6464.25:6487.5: -1.9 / 11.7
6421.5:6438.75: -4.6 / 13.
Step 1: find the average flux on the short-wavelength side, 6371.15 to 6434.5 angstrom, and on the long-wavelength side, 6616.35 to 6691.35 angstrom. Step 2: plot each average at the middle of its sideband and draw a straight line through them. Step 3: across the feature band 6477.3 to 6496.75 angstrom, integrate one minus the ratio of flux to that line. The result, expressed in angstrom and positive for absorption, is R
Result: -1.9 angstrom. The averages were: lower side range 9.89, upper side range 13.2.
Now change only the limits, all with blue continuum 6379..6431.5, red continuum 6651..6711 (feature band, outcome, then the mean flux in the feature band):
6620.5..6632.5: -0.97 angstrom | 13.7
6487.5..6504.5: -2.62 angstrom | 12.5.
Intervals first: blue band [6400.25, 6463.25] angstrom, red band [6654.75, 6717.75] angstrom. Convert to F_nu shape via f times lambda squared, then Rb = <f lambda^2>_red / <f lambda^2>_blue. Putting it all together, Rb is 1.4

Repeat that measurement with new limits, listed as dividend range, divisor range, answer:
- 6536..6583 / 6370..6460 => 1.22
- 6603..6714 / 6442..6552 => 1.21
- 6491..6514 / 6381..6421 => 1.40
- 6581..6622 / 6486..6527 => 1.16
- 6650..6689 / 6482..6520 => 1.21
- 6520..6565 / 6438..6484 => 1.02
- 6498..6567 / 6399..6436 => 1.19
